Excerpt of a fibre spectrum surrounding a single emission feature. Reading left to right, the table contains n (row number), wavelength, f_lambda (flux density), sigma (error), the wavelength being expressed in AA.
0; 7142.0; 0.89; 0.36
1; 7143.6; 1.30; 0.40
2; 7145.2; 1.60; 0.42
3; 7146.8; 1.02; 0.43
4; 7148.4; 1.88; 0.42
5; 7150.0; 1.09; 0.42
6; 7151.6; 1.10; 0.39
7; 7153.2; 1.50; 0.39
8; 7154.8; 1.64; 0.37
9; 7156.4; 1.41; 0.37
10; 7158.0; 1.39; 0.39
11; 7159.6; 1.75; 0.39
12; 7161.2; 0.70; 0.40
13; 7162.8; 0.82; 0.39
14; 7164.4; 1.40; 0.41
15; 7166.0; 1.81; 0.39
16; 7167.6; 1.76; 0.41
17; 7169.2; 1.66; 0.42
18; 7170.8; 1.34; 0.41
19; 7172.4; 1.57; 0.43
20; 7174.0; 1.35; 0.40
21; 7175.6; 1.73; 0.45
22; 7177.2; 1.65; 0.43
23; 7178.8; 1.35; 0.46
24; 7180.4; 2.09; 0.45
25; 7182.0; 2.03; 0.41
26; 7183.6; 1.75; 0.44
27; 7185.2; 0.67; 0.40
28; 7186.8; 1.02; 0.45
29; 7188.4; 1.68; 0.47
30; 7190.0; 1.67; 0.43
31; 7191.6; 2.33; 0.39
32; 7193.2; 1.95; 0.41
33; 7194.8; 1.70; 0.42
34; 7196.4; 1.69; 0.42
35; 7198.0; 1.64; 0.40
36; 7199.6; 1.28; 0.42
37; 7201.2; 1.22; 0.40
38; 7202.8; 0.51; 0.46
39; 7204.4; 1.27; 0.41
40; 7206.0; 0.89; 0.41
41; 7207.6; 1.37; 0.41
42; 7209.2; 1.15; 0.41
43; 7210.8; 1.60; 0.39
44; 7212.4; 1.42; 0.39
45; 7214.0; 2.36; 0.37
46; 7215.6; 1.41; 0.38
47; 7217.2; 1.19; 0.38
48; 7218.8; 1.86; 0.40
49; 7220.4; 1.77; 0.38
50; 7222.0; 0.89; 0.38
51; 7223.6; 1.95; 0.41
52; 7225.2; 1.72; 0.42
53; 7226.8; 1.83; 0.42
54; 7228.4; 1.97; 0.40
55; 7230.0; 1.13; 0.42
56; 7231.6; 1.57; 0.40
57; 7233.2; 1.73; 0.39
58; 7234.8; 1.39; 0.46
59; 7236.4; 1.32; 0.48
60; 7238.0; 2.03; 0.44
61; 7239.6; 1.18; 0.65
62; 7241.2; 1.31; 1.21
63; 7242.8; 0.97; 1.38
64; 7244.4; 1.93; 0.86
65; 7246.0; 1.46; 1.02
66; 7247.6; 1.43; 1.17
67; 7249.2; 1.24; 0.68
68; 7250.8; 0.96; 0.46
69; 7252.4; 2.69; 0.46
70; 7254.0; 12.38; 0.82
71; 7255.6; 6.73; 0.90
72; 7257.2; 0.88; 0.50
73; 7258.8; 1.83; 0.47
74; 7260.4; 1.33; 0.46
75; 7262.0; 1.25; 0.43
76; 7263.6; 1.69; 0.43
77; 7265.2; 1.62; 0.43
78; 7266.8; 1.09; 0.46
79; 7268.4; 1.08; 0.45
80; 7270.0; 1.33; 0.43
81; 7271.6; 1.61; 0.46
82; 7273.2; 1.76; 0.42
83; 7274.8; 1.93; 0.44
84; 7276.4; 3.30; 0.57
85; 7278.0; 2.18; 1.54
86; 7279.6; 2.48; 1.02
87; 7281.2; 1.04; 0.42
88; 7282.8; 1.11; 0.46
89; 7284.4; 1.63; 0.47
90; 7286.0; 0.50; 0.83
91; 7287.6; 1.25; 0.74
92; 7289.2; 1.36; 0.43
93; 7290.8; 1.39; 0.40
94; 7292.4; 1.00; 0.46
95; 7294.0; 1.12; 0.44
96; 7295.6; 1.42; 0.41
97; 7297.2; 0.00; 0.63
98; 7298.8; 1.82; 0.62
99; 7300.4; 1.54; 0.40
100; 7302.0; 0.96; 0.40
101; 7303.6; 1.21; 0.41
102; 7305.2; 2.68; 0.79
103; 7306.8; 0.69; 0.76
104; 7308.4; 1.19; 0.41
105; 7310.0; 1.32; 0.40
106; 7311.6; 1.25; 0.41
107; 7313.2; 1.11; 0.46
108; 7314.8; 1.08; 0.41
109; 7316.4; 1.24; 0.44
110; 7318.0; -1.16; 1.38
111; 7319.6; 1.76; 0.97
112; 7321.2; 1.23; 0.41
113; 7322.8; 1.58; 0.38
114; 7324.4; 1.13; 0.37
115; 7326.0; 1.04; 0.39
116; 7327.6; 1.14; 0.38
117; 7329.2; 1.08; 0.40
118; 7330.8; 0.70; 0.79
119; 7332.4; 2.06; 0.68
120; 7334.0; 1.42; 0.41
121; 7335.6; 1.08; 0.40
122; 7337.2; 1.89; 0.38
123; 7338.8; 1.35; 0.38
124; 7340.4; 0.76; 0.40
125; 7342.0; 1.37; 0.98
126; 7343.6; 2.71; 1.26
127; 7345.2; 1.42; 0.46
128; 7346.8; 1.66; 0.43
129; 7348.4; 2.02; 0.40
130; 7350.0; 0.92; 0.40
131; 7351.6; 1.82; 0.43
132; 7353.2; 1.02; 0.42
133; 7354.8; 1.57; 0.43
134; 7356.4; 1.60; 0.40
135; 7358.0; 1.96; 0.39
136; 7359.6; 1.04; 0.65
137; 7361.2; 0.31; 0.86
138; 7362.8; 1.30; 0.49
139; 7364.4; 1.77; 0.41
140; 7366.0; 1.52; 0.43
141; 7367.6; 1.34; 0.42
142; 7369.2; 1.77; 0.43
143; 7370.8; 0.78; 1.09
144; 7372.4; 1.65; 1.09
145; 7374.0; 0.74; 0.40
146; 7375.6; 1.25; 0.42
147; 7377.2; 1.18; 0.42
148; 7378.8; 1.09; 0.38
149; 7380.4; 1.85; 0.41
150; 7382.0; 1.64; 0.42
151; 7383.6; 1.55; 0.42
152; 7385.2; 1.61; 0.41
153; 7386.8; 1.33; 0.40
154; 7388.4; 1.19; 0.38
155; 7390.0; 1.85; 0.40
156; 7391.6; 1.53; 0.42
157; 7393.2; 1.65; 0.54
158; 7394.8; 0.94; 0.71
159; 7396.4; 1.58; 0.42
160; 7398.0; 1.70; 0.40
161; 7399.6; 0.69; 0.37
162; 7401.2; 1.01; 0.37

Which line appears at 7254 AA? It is Halpha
